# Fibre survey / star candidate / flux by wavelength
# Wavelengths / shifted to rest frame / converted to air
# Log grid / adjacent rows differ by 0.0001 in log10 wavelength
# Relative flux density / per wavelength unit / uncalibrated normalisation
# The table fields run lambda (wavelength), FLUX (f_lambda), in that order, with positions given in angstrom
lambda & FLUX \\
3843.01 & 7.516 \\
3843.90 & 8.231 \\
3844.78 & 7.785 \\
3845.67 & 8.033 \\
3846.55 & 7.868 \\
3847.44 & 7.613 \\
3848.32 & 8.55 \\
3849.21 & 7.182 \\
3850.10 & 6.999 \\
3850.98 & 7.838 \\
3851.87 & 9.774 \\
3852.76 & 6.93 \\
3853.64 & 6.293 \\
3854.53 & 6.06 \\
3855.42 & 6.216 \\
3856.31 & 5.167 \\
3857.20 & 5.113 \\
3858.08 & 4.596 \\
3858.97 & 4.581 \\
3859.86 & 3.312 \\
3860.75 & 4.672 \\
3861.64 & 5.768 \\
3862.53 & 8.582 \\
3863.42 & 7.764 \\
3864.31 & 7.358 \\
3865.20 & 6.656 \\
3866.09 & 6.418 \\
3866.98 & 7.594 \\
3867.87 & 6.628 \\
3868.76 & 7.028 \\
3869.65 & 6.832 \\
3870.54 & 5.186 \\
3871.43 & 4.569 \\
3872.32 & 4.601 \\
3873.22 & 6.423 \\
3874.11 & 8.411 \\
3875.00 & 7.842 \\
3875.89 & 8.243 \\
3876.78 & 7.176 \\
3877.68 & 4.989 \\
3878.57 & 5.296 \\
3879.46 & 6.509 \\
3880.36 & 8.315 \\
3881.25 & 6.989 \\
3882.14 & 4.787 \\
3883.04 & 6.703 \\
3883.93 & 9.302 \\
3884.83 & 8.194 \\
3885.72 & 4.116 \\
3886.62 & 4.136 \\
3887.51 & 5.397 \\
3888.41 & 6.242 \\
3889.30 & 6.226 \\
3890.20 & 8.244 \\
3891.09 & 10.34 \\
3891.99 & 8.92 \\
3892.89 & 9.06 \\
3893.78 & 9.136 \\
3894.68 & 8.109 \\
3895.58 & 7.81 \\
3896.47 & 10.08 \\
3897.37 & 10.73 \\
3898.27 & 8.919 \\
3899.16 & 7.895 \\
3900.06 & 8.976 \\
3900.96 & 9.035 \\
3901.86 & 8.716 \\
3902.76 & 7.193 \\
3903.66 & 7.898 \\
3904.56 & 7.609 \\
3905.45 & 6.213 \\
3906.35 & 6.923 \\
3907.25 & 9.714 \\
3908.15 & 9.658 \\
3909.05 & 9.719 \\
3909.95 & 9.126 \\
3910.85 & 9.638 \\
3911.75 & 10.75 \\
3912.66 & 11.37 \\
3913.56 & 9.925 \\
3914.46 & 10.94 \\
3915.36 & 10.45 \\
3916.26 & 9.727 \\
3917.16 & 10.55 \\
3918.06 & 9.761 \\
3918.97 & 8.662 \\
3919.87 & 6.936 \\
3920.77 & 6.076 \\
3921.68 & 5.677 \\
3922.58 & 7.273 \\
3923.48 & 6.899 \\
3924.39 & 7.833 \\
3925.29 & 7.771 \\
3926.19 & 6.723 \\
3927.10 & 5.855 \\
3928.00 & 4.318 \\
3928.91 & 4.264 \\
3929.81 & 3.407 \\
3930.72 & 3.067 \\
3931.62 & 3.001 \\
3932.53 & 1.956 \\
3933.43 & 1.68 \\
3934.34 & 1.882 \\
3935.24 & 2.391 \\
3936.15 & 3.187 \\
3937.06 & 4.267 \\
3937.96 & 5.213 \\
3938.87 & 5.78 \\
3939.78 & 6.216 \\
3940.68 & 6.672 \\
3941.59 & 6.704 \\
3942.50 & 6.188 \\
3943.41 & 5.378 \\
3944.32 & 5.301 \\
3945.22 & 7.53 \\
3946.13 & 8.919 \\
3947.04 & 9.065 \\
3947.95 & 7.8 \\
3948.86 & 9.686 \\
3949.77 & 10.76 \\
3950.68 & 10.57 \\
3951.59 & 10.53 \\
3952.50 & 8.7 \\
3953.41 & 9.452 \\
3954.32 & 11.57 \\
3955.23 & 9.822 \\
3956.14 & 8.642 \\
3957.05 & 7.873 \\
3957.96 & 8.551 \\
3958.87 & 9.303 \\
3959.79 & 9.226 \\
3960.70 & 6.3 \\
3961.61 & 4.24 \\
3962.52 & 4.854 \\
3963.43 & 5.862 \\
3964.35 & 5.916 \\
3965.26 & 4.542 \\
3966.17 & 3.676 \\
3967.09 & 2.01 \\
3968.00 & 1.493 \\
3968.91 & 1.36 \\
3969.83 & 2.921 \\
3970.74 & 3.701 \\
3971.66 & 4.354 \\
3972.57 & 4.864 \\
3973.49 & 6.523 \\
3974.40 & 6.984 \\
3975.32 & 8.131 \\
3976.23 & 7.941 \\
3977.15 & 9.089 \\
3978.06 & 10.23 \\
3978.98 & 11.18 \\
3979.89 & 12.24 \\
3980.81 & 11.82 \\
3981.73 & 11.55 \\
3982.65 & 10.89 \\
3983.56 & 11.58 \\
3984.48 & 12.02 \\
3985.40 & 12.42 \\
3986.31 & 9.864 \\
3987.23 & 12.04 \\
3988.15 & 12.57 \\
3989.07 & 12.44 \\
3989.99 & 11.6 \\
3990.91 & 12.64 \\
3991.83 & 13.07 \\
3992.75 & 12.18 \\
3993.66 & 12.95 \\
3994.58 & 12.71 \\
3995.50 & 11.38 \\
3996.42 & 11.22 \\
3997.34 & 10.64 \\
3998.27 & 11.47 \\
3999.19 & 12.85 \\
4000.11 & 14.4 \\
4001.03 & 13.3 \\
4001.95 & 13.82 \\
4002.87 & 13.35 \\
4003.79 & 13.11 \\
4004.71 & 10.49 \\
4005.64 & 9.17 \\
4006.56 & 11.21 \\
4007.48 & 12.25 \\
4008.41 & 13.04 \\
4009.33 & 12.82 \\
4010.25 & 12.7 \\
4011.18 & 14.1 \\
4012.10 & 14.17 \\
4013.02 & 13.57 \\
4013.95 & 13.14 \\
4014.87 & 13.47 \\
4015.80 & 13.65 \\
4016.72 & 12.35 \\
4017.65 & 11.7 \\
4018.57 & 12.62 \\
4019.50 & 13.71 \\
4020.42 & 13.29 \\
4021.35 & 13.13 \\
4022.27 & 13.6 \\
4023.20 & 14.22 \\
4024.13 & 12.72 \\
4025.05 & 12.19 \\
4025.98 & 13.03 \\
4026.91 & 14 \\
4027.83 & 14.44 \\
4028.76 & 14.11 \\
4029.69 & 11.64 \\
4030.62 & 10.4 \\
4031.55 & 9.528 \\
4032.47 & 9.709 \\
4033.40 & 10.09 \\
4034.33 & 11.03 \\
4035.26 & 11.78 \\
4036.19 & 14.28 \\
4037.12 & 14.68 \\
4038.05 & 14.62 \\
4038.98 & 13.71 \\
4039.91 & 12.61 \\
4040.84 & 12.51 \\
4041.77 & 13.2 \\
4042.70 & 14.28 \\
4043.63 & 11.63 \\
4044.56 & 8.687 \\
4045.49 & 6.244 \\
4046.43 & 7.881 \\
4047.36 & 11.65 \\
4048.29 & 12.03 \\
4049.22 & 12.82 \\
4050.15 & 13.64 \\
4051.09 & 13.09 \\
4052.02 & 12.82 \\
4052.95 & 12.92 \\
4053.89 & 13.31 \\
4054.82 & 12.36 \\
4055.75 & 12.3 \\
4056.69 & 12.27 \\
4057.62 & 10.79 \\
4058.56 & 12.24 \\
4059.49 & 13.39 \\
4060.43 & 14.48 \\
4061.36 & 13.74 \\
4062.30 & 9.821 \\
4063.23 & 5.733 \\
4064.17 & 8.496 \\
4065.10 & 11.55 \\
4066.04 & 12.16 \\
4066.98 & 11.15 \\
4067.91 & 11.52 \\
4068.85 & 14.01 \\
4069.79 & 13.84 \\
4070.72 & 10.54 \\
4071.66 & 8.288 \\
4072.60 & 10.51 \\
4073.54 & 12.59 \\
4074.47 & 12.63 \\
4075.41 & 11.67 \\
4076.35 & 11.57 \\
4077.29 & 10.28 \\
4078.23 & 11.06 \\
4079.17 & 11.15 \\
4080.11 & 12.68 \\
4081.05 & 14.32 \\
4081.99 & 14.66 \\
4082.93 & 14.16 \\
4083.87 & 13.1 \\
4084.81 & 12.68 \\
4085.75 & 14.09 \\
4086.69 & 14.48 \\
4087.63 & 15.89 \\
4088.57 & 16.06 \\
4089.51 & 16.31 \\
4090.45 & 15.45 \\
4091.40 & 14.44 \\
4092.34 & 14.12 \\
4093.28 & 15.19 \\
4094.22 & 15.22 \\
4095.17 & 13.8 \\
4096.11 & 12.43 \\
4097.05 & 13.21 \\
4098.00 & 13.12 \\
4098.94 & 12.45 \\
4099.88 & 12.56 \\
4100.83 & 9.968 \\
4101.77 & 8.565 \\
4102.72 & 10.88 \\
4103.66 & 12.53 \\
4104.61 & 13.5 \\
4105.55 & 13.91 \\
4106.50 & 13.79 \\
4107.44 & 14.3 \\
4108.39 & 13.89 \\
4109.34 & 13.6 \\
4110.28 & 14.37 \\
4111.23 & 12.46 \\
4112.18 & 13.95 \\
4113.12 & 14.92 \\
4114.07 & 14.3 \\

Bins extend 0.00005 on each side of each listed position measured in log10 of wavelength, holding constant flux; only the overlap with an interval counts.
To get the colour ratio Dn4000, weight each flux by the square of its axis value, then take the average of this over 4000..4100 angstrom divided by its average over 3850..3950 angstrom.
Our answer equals 1.94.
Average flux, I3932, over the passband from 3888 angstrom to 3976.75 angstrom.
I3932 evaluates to 7.14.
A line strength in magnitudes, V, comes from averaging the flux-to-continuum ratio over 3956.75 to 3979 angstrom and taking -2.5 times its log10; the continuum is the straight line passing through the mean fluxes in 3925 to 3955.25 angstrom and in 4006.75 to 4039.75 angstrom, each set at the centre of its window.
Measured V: 0.38 mag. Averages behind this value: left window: 6.29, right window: 12.8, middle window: 5.93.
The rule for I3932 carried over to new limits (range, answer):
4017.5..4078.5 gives 12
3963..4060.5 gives 11.2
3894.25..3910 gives 8.56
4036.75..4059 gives 12.2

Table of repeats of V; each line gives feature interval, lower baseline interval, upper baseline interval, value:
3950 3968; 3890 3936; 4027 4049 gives 0.23 mag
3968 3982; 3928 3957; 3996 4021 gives 0.31 mag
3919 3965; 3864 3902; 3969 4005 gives 0.37 mag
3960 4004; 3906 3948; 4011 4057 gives 0.07 mag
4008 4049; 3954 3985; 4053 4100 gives -0.21 mag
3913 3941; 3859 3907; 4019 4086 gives 0.34 mag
